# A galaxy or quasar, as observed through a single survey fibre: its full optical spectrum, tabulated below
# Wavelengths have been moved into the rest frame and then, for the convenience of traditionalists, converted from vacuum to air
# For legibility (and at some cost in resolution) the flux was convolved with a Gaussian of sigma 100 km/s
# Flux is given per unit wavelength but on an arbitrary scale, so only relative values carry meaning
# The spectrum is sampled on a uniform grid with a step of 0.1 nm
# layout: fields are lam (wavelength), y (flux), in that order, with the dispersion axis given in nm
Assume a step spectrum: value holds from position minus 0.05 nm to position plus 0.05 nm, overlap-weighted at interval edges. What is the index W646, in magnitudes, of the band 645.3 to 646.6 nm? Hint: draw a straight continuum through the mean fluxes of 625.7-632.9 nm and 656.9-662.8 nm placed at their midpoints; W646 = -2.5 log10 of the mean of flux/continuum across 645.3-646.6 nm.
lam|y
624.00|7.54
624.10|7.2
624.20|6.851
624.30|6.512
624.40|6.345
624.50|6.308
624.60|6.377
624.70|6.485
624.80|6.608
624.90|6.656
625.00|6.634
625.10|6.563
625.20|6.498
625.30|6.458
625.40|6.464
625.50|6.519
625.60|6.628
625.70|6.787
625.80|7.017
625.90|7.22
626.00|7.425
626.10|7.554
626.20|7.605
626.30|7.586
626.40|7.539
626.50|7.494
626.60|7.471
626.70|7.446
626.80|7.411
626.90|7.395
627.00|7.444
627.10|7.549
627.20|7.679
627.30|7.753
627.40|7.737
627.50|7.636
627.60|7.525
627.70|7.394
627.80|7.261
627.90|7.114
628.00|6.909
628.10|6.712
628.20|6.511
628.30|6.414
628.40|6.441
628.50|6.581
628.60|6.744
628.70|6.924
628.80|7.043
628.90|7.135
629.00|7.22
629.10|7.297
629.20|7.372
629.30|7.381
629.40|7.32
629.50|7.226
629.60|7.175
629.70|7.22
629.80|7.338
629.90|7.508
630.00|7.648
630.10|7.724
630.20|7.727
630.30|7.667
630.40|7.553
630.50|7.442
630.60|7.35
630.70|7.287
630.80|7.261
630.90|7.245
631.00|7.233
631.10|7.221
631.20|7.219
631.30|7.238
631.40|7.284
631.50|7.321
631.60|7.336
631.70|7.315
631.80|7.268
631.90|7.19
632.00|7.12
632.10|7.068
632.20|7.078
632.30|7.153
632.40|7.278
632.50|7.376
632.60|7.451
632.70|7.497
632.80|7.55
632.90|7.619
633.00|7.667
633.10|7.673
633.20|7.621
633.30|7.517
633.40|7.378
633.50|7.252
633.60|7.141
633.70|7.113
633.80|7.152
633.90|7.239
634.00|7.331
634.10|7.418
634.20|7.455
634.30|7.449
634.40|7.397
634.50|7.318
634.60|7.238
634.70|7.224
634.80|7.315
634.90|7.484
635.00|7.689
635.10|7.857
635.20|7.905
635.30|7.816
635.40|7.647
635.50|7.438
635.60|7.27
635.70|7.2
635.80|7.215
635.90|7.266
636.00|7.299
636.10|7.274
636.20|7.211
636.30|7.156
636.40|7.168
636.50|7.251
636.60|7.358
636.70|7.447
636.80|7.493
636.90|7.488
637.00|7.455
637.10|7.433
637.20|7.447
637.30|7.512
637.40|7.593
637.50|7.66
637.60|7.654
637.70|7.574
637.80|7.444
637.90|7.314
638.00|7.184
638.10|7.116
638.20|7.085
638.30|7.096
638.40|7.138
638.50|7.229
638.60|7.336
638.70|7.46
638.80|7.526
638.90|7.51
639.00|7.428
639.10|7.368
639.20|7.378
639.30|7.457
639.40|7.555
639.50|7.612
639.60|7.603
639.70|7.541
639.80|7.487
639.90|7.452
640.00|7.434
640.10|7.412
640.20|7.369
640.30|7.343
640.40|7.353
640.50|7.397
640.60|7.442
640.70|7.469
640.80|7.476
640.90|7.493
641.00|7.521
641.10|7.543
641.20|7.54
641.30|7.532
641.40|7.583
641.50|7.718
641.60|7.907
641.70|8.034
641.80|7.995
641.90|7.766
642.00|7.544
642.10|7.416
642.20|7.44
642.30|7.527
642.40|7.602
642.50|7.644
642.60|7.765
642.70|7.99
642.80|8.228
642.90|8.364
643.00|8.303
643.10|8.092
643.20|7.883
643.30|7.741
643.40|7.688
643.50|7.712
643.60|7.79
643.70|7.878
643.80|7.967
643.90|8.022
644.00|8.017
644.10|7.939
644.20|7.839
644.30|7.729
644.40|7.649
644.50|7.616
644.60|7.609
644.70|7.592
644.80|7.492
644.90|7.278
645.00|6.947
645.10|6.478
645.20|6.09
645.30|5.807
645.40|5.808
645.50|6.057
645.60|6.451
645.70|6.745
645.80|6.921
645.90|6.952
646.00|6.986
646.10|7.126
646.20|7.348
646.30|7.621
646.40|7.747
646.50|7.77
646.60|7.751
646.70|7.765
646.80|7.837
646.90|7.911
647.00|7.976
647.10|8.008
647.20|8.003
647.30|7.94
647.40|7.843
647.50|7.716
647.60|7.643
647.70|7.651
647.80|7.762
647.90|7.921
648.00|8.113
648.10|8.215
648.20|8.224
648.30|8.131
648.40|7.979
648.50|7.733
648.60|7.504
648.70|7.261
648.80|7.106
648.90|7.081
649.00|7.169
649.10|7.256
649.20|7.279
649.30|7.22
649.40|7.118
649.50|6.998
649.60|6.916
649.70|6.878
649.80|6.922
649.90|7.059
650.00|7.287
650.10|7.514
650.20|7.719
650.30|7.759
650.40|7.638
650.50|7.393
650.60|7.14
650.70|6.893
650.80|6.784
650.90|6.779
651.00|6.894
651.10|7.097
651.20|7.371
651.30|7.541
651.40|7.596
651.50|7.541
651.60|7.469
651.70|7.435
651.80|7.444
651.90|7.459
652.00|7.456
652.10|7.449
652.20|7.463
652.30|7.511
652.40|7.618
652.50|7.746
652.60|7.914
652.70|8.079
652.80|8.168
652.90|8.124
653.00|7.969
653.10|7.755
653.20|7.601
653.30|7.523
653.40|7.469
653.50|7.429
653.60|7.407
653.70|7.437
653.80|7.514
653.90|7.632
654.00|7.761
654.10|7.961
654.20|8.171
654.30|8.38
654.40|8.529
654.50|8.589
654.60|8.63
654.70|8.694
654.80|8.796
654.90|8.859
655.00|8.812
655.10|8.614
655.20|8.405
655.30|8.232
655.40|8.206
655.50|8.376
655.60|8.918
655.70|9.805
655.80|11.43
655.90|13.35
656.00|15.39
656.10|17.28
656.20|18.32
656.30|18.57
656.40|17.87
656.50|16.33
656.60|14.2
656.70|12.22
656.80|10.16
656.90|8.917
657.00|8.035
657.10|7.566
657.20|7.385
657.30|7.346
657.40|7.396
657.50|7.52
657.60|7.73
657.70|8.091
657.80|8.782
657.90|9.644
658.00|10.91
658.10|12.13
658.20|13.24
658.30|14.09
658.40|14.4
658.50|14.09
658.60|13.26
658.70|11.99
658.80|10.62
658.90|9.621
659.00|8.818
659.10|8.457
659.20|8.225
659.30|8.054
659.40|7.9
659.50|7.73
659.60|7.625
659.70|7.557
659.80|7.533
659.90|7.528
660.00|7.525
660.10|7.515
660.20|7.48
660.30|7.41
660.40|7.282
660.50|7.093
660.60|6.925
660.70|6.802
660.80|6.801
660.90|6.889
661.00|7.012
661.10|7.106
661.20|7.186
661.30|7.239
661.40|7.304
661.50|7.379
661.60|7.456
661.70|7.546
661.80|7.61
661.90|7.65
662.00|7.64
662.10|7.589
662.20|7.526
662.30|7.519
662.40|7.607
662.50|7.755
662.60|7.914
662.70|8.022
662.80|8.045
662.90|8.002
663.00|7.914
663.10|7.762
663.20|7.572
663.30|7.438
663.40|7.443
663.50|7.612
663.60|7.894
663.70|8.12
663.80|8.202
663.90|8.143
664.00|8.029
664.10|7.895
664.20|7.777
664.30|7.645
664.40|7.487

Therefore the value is 0.143 mag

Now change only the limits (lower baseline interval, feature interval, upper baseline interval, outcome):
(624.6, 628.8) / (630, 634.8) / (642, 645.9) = -0.03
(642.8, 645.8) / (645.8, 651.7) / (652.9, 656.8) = 0.14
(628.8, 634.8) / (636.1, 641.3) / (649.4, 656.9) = 0.06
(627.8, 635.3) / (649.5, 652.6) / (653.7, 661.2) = 0.23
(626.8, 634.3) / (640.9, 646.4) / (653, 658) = 0.14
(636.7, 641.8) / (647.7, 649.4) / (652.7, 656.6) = 0.17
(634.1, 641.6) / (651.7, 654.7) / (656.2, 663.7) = 0.09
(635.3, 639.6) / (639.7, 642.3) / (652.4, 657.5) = 0.04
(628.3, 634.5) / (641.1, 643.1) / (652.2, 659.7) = 0.07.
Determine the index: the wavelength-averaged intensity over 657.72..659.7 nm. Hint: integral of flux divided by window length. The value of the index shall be 10.4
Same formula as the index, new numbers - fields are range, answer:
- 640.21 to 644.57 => 7.73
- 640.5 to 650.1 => 7.52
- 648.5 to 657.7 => 8.57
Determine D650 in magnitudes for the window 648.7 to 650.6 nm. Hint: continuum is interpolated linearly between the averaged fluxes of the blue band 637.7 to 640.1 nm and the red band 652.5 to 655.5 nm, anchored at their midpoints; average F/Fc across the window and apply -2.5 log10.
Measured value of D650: 0.09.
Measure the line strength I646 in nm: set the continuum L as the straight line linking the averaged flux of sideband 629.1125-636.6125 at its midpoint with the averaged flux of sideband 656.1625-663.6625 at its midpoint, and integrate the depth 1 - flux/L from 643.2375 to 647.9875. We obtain 0.40 nm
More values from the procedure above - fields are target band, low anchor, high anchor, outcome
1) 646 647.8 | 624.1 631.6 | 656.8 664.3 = 0.026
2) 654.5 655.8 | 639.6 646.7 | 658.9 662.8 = -0.217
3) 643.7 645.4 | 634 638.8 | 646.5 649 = 0.072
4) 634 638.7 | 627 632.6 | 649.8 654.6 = -0.026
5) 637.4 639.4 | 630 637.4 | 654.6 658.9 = 0.183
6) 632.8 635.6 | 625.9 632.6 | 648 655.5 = -0.032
